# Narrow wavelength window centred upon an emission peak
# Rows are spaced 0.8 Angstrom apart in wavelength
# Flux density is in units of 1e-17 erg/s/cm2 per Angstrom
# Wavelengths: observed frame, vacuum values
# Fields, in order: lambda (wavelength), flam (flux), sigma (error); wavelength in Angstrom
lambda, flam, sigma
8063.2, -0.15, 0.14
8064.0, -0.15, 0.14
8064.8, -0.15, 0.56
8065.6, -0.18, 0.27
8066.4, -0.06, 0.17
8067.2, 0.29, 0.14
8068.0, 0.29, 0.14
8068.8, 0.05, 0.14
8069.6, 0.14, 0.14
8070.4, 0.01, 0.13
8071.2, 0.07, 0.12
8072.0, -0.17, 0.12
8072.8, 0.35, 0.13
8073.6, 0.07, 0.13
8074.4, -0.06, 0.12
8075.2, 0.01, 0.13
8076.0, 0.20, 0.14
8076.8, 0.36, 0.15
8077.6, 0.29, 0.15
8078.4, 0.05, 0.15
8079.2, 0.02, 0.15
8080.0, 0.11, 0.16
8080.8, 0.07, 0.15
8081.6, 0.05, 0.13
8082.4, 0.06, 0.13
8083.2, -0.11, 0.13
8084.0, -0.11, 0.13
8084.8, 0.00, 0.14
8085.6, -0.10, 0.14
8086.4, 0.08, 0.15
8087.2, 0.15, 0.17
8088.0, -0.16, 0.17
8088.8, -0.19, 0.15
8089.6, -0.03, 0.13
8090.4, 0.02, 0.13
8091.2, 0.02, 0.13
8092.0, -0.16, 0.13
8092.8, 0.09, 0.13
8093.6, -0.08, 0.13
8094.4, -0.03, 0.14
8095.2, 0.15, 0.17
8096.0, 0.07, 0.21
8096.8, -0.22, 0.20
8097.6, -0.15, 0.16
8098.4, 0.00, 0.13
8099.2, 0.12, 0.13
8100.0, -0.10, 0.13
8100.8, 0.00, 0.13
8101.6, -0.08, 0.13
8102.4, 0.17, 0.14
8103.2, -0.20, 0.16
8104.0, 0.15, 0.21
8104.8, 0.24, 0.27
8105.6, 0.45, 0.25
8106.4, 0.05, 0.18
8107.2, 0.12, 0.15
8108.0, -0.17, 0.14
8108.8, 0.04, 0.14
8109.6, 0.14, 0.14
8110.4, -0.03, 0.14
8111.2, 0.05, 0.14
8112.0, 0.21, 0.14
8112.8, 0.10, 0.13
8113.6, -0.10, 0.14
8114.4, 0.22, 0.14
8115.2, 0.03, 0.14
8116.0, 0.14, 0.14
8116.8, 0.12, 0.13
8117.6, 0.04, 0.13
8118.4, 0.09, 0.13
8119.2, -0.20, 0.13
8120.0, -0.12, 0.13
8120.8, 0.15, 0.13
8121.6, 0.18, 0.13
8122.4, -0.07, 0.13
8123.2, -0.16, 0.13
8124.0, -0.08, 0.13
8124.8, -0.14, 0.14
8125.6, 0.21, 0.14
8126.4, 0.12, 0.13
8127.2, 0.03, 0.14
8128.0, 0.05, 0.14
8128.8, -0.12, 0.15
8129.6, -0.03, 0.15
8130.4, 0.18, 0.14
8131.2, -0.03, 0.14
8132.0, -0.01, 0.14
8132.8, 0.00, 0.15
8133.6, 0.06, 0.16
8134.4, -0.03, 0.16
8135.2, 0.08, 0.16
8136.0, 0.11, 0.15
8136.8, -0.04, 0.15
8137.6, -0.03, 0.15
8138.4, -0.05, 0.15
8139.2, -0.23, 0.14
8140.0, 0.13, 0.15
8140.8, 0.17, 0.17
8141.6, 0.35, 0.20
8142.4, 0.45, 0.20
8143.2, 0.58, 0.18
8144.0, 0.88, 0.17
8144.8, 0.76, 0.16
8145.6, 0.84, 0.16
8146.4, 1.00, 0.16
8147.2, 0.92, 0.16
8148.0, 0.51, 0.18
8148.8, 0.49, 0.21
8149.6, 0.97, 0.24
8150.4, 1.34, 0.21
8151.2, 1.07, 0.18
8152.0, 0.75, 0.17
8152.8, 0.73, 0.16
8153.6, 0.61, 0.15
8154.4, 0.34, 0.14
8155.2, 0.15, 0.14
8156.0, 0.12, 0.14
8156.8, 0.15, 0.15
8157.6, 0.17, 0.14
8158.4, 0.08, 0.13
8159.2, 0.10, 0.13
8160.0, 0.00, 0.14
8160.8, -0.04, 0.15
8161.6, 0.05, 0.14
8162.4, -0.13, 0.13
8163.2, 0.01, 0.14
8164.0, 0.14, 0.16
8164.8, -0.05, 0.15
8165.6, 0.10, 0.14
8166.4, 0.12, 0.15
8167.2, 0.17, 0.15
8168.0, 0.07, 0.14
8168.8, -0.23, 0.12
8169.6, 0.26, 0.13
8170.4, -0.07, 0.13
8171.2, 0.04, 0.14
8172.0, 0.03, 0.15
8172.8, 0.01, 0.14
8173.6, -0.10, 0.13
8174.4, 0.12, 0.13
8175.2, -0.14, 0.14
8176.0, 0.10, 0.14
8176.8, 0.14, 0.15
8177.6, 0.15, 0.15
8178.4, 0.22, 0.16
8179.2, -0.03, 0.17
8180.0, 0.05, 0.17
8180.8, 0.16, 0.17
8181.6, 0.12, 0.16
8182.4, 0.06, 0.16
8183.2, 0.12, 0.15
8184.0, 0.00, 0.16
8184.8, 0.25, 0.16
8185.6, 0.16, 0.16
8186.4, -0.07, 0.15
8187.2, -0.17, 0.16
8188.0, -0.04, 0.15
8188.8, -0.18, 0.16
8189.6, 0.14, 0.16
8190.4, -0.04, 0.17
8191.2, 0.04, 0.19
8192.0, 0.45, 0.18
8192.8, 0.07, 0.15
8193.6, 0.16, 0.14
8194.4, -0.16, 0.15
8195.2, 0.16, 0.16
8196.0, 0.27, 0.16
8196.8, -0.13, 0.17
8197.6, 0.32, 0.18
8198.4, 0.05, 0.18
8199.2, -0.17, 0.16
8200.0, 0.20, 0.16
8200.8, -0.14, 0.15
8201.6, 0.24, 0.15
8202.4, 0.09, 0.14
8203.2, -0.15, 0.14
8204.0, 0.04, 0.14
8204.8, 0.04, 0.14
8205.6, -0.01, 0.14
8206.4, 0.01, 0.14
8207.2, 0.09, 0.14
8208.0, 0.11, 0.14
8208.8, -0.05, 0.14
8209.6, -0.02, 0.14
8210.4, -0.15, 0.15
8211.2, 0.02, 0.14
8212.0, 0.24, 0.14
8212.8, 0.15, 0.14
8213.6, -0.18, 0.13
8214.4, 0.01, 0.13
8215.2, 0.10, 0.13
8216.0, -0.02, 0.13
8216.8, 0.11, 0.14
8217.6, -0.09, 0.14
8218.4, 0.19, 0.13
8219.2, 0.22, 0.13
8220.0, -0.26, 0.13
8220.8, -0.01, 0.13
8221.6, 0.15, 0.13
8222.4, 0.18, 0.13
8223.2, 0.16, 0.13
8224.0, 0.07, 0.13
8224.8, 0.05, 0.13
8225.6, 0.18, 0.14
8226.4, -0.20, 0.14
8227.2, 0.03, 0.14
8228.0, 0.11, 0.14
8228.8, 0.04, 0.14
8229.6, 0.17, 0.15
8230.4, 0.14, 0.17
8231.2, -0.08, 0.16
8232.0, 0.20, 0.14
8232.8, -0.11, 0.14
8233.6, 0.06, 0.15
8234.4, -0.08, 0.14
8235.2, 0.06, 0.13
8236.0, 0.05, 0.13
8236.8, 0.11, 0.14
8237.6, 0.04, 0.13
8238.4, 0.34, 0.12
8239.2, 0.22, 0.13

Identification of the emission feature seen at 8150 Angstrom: [O II] 3727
